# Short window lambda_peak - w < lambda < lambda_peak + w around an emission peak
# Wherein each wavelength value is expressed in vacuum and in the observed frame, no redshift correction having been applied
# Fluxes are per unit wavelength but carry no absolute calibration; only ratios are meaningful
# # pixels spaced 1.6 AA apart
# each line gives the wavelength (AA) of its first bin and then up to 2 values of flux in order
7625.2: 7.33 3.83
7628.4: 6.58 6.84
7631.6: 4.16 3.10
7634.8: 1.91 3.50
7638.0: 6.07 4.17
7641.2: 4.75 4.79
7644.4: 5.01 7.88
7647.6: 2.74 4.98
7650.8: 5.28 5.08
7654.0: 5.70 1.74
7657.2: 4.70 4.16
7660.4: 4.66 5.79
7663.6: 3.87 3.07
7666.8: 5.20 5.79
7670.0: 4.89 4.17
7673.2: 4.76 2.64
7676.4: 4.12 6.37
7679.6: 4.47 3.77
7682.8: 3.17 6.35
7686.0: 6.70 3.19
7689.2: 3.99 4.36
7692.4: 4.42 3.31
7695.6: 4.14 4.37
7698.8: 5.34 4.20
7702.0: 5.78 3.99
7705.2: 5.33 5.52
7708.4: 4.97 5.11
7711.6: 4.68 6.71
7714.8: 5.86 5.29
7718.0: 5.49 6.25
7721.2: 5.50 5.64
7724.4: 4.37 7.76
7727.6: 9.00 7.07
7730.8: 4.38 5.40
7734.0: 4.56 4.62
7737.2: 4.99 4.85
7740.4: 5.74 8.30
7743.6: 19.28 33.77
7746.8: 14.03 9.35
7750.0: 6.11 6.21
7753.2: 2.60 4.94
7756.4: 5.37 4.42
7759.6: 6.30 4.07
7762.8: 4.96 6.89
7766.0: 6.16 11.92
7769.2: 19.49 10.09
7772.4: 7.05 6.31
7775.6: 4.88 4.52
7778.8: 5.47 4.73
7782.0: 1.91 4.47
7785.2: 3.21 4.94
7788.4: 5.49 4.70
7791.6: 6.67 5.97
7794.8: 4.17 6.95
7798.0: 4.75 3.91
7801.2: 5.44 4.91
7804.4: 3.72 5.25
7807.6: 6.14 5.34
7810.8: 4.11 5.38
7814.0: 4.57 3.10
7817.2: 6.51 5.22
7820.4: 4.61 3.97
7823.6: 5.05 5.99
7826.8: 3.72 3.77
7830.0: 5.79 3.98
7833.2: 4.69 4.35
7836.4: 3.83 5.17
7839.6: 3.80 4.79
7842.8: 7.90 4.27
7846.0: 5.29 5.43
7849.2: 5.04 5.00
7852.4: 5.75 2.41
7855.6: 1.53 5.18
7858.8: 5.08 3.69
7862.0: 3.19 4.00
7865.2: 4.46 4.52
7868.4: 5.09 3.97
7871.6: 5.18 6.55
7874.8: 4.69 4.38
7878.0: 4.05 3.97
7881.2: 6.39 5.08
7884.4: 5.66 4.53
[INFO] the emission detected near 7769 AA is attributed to [N II] 6583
